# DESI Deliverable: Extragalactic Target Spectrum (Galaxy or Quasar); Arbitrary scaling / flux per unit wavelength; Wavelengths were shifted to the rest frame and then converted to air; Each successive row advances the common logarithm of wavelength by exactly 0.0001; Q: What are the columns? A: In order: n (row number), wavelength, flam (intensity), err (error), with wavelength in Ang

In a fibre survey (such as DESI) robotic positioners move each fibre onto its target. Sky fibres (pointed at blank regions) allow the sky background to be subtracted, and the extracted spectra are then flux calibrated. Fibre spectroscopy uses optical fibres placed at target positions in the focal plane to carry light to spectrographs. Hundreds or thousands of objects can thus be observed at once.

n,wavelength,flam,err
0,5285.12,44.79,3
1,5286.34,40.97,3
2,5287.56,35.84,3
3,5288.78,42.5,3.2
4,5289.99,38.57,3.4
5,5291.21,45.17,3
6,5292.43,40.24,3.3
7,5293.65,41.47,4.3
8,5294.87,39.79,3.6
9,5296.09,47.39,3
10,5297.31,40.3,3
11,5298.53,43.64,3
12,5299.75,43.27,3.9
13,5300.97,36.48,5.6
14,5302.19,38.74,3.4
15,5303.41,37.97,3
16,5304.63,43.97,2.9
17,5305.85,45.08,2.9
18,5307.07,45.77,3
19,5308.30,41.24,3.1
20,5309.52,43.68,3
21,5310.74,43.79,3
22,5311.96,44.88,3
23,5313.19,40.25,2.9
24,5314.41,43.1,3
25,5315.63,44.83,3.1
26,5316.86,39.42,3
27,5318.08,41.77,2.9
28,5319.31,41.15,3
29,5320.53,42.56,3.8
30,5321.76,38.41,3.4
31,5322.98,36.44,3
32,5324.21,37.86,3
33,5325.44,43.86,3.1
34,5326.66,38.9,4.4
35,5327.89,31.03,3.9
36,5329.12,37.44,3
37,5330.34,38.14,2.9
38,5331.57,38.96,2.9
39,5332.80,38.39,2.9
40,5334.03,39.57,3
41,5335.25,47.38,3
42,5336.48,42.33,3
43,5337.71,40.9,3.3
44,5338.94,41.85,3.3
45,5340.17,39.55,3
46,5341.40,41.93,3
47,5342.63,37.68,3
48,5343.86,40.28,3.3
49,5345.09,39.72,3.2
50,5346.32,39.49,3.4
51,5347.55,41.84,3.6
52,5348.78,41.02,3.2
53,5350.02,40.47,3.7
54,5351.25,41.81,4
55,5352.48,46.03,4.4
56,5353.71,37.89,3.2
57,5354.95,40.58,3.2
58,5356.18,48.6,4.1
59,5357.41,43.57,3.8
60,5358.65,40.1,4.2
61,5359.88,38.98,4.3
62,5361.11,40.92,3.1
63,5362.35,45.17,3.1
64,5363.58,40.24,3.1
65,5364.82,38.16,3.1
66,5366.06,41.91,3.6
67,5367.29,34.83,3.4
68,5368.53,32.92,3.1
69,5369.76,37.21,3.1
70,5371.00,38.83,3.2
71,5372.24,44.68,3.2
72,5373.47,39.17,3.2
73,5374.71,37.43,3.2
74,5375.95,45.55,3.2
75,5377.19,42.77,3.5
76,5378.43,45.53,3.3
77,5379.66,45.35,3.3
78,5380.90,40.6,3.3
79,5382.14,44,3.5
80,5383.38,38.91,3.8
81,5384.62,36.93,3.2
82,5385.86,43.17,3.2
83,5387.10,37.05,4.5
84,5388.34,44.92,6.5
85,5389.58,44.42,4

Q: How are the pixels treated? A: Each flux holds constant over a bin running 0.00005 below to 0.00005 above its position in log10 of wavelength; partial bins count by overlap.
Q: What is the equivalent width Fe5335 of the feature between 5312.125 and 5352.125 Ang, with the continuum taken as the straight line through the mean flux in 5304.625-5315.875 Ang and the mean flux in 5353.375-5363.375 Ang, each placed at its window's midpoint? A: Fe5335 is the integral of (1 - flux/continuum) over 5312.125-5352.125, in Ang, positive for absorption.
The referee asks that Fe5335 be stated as 2.37 Ang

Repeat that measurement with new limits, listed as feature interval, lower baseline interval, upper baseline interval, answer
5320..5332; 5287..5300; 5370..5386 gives 1.0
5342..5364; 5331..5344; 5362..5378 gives -0.5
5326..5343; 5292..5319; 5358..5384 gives 0.8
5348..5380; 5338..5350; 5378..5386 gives 0.1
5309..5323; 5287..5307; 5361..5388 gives -0.2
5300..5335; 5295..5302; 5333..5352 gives 0.8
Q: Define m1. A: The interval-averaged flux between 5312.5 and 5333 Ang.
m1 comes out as 39.6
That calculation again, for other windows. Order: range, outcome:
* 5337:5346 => 40.3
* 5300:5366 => 41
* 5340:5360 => 41.2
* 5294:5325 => 41.7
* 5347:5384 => 41.2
